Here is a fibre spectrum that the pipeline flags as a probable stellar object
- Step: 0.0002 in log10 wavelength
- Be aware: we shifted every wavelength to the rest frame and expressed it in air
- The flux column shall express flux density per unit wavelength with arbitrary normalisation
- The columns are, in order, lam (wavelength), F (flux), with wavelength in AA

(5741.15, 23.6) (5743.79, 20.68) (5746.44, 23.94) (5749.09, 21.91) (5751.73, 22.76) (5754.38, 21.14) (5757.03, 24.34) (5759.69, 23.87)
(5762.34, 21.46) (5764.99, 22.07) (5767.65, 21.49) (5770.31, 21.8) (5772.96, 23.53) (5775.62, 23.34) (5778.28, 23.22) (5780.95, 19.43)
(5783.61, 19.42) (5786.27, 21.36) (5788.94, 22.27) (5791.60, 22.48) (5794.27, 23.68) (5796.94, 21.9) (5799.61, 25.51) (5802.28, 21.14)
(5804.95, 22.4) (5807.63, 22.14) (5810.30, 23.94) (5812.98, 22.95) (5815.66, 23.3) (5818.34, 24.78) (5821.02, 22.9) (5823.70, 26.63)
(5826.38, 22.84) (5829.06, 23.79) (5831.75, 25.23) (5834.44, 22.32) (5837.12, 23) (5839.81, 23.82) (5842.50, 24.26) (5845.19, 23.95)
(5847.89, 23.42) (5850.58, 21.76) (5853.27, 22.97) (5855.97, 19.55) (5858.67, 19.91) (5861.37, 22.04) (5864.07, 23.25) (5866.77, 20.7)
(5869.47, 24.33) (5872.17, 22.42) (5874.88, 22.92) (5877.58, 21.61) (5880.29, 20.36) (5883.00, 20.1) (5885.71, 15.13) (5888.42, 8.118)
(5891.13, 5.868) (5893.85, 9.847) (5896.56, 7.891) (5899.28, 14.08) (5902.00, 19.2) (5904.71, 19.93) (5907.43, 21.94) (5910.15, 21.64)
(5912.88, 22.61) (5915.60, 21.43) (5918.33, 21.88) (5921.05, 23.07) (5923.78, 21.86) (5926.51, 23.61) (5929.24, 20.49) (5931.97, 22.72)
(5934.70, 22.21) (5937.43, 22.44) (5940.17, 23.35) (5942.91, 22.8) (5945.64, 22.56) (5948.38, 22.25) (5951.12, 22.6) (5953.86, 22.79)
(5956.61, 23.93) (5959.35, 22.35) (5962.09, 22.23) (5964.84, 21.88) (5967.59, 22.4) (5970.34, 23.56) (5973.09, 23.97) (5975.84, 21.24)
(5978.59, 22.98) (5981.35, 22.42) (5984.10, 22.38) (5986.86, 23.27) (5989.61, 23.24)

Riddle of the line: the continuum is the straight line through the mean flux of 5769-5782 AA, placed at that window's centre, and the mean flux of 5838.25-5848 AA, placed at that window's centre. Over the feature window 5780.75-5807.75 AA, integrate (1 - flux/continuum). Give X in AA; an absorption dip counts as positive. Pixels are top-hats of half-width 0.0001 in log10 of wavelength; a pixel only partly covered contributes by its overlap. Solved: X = 0.8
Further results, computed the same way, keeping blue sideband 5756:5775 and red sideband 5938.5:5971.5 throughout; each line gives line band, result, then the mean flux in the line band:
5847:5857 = 0.33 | 21.9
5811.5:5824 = -0.68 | 23.9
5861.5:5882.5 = 0.51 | 22.1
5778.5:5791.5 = 0.94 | 21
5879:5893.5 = 5.81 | 13.6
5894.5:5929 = 4.49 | 19.7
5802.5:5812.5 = 0.01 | 22.6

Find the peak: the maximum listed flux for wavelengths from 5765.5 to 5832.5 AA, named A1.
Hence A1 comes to 26.63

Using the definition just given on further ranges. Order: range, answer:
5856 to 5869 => 23.25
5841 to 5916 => 24.33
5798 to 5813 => 25.51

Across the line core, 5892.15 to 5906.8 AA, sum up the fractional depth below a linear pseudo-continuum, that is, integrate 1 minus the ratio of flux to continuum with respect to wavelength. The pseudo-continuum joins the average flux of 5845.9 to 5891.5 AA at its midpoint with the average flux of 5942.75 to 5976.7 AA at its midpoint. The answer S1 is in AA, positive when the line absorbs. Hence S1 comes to 4.6 AA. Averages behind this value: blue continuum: 20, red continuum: 22.7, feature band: 14.4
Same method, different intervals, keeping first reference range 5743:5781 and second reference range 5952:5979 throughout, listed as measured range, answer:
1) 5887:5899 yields 7.5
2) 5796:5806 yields -0.1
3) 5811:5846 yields -2.0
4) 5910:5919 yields 0.3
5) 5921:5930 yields 0.2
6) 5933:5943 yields 0.0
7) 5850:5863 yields 0.8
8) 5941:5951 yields 0.0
